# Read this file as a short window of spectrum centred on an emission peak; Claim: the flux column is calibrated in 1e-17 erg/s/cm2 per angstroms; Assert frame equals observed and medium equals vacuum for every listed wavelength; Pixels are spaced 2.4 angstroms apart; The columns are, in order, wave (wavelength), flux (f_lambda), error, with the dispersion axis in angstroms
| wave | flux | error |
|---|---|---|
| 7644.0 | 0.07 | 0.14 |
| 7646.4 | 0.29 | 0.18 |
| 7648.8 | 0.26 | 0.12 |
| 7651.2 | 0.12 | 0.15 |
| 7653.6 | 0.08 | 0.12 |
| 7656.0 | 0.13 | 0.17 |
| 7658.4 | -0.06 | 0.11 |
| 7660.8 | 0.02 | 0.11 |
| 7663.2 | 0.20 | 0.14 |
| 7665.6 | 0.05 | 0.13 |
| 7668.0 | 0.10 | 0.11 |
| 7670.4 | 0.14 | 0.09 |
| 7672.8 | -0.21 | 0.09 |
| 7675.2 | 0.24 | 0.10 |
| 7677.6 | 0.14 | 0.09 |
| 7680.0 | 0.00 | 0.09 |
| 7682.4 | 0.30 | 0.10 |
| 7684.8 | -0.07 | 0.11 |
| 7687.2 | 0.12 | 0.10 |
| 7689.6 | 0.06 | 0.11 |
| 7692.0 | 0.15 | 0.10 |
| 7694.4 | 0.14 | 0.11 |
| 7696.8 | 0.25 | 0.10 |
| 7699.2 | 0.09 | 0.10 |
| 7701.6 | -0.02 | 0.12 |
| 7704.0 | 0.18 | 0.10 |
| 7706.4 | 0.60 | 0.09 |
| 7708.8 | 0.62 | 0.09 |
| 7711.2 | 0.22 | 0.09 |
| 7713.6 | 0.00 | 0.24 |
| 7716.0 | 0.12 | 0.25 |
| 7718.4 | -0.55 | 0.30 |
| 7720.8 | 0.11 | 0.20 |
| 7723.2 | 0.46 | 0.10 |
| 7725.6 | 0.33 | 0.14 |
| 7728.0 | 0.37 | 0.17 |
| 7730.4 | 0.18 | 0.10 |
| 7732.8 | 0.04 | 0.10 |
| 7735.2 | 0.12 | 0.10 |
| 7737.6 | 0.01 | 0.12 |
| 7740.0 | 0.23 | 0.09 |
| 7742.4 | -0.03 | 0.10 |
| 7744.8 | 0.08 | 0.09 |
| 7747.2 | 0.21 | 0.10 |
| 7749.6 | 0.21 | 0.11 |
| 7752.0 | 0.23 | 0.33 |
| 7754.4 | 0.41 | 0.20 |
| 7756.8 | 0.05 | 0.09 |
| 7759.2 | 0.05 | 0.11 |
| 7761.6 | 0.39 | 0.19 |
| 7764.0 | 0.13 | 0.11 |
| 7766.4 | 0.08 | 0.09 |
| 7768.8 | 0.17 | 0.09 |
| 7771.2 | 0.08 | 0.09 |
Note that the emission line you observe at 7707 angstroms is [S II] 6716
